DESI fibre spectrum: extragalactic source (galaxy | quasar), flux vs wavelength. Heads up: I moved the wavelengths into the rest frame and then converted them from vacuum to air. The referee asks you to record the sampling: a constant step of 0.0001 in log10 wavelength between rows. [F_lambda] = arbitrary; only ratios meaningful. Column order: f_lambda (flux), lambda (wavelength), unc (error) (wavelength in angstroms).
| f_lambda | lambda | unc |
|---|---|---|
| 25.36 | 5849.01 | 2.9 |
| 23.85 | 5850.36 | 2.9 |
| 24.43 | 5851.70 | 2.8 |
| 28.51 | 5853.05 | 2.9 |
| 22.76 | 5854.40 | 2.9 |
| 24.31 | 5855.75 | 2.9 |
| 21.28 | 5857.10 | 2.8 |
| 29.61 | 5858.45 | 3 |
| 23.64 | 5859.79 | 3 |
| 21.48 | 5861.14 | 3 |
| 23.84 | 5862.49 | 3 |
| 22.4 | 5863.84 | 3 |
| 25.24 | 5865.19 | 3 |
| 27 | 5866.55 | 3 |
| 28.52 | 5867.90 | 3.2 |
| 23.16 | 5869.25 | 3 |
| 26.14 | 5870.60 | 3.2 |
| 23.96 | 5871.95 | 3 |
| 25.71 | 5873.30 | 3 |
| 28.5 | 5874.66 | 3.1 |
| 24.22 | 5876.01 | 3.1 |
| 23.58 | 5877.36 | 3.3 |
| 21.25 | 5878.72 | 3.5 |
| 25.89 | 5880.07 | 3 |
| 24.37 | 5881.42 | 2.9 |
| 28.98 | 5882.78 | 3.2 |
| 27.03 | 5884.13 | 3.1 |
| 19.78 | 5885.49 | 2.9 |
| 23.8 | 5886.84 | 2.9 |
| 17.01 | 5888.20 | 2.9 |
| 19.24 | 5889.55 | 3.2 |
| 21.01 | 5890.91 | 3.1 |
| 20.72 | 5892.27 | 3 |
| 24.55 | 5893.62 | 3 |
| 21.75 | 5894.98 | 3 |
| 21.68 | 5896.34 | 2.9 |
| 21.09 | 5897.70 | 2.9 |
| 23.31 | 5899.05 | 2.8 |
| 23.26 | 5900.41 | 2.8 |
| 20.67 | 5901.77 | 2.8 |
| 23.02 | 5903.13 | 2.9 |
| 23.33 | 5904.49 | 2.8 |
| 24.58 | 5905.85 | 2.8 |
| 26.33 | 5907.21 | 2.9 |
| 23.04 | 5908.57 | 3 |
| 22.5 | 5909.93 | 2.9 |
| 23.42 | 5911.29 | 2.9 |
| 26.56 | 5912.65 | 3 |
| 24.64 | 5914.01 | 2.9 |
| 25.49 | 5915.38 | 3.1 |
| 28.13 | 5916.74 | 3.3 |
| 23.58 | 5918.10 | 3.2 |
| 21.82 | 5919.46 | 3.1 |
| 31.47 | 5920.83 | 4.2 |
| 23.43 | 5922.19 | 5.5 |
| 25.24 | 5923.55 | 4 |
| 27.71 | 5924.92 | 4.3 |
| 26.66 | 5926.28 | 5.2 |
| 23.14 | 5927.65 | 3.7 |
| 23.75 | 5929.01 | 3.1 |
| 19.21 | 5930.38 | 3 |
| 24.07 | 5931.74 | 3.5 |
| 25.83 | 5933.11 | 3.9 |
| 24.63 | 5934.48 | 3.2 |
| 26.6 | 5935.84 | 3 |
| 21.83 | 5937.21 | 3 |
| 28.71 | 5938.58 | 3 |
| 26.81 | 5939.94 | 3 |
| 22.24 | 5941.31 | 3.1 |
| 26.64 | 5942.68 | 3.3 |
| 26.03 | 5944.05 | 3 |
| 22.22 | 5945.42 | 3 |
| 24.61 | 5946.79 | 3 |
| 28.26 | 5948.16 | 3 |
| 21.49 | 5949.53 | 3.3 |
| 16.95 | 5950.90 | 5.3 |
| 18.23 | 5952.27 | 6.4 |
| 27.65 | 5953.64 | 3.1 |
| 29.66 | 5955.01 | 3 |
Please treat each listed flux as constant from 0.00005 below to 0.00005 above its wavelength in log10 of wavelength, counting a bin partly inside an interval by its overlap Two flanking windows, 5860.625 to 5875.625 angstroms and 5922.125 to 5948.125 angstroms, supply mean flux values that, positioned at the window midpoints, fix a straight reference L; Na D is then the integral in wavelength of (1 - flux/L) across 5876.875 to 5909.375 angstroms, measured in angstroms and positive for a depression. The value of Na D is 2.7 angstroms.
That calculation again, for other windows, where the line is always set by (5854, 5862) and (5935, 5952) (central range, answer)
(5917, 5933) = -0.4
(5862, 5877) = -0.9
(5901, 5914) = 0.2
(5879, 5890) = 0.3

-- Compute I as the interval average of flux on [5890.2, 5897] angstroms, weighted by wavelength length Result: 21.9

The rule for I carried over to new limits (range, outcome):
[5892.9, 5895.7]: 23.1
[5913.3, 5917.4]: 26.1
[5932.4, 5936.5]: 25.7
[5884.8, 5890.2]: 20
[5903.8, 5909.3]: 24.3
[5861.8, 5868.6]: 25.4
